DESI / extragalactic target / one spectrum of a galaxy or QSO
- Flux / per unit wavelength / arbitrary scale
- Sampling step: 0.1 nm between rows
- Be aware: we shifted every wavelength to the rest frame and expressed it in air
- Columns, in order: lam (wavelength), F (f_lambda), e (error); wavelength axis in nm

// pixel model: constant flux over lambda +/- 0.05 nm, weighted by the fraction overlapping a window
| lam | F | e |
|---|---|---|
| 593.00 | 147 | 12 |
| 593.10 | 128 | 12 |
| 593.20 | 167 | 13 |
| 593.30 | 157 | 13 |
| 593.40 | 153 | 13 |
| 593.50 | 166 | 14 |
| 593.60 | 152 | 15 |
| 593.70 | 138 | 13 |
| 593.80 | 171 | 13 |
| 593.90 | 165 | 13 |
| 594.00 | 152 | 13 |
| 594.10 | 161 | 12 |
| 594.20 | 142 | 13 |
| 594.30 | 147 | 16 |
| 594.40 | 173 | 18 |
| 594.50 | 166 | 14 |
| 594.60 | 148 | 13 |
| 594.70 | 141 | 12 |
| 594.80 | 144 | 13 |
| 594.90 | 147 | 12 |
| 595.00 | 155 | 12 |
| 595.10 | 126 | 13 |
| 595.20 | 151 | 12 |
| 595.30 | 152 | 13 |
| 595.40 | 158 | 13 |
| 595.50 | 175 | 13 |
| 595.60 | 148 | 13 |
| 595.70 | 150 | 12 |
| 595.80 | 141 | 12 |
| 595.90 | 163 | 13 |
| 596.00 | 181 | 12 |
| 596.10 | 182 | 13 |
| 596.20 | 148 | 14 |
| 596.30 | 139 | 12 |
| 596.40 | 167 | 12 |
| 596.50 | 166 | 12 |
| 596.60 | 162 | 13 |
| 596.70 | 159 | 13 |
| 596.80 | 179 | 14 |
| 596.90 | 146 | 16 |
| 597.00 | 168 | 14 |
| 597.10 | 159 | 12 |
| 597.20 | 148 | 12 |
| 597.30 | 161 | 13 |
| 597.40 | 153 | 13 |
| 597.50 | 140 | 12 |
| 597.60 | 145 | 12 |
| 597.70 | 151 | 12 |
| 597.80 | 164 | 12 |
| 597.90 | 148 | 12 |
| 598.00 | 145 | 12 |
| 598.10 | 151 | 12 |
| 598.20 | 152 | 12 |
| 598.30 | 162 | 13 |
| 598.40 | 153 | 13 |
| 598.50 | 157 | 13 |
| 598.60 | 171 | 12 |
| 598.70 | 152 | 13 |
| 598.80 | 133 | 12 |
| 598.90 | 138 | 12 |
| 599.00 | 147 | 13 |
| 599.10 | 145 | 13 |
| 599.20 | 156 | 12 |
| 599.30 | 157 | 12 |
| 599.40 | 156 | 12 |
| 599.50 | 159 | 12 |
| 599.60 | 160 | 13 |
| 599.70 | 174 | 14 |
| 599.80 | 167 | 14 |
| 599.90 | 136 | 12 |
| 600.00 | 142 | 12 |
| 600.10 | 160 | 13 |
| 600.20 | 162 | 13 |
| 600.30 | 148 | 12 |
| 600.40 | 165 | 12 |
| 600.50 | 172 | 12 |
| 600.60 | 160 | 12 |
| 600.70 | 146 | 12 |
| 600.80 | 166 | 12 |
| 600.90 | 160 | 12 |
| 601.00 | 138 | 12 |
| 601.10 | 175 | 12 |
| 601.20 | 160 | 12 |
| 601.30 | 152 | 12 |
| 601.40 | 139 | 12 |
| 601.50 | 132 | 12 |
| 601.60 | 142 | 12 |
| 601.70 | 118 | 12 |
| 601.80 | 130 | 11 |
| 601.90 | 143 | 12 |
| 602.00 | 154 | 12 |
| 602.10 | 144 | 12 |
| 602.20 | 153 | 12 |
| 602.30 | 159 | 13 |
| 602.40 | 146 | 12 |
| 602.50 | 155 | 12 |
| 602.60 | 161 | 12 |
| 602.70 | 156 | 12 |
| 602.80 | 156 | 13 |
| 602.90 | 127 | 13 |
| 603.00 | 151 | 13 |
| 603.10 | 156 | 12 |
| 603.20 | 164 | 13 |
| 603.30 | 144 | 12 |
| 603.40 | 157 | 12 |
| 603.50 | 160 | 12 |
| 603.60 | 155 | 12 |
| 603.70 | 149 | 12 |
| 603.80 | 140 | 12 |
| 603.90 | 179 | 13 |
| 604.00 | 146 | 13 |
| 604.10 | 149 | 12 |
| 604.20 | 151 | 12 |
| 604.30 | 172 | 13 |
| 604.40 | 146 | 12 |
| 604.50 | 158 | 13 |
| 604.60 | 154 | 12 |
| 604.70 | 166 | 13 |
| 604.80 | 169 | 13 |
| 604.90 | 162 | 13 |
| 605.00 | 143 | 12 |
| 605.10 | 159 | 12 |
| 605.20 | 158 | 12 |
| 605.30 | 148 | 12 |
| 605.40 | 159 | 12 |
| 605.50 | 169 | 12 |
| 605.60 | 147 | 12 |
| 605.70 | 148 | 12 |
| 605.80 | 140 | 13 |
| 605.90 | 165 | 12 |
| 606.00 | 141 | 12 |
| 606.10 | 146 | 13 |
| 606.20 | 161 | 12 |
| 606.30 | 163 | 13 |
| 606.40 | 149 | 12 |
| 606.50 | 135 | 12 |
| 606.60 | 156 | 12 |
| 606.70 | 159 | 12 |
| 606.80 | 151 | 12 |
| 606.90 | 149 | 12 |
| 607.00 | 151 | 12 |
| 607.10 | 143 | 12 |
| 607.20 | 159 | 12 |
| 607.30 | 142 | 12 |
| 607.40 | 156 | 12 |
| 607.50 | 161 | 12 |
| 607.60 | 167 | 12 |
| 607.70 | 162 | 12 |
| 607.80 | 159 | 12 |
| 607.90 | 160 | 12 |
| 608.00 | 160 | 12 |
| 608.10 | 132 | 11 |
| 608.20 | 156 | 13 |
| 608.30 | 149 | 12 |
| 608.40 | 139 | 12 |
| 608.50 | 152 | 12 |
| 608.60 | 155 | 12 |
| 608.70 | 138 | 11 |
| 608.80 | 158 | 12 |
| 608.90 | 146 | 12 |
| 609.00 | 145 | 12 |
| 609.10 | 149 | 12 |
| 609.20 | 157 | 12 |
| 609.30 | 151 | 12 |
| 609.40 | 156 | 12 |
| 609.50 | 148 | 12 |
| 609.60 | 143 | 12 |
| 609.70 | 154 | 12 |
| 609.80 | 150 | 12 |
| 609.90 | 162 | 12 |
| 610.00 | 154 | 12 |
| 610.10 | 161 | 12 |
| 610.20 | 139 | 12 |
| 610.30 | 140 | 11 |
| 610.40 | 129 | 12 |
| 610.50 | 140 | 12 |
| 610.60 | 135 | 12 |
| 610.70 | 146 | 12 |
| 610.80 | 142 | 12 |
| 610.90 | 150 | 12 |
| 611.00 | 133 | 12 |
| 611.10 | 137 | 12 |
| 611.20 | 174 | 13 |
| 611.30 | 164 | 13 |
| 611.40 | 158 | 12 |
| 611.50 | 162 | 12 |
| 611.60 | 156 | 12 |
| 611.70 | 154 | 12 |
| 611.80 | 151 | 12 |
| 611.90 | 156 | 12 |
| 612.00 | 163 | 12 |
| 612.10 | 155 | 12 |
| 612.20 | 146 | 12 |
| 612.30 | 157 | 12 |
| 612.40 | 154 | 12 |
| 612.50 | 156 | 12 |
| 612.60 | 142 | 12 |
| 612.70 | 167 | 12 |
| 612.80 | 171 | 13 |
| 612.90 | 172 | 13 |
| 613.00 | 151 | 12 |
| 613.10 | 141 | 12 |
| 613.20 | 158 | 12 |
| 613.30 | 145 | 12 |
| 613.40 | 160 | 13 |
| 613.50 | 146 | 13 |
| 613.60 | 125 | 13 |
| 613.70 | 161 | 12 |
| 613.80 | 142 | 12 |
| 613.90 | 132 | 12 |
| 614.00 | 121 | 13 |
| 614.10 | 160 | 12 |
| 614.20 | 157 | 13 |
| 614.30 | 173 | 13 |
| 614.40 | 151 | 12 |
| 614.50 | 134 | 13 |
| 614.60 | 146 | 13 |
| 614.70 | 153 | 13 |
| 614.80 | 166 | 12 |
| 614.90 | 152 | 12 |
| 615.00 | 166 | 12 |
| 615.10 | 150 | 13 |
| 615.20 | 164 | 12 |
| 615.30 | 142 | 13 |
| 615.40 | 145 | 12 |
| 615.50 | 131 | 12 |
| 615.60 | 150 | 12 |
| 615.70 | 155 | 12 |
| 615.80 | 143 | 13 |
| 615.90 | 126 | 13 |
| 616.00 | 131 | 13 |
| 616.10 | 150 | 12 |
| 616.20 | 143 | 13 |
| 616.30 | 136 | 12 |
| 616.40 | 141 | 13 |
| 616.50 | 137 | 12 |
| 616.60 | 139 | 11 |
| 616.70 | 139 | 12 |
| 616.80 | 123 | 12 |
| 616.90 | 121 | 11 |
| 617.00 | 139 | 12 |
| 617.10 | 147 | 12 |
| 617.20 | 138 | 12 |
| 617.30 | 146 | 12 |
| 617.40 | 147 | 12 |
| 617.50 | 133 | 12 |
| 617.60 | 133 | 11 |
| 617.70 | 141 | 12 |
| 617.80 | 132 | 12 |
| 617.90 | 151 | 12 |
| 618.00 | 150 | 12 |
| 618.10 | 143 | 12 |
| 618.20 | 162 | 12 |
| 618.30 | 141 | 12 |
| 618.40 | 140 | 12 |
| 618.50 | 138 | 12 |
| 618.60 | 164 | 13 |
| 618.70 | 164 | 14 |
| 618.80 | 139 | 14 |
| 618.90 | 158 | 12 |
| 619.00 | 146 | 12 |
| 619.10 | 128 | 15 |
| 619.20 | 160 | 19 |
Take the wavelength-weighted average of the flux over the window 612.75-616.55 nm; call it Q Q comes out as 148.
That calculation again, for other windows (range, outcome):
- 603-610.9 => 152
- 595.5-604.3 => 154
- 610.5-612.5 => 152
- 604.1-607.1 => 154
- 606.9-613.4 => 152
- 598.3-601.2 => 156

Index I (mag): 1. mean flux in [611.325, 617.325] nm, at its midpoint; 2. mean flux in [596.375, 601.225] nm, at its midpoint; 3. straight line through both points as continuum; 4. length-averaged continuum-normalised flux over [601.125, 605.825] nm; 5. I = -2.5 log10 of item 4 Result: 0.01 mag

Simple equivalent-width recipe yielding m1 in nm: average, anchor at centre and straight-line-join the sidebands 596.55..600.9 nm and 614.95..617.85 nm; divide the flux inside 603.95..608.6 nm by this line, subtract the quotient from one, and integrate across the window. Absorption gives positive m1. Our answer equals -0.14 nm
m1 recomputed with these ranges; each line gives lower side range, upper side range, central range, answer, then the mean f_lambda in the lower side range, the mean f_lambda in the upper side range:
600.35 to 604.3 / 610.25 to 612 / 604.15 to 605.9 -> -0.06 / 152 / 149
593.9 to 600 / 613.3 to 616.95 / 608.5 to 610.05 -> -0.03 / 155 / 145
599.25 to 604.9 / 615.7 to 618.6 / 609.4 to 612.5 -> -0.10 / 154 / 140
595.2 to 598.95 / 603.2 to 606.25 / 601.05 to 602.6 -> 0.08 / 156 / 155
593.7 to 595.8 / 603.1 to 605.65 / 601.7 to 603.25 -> 0.06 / 153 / 156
